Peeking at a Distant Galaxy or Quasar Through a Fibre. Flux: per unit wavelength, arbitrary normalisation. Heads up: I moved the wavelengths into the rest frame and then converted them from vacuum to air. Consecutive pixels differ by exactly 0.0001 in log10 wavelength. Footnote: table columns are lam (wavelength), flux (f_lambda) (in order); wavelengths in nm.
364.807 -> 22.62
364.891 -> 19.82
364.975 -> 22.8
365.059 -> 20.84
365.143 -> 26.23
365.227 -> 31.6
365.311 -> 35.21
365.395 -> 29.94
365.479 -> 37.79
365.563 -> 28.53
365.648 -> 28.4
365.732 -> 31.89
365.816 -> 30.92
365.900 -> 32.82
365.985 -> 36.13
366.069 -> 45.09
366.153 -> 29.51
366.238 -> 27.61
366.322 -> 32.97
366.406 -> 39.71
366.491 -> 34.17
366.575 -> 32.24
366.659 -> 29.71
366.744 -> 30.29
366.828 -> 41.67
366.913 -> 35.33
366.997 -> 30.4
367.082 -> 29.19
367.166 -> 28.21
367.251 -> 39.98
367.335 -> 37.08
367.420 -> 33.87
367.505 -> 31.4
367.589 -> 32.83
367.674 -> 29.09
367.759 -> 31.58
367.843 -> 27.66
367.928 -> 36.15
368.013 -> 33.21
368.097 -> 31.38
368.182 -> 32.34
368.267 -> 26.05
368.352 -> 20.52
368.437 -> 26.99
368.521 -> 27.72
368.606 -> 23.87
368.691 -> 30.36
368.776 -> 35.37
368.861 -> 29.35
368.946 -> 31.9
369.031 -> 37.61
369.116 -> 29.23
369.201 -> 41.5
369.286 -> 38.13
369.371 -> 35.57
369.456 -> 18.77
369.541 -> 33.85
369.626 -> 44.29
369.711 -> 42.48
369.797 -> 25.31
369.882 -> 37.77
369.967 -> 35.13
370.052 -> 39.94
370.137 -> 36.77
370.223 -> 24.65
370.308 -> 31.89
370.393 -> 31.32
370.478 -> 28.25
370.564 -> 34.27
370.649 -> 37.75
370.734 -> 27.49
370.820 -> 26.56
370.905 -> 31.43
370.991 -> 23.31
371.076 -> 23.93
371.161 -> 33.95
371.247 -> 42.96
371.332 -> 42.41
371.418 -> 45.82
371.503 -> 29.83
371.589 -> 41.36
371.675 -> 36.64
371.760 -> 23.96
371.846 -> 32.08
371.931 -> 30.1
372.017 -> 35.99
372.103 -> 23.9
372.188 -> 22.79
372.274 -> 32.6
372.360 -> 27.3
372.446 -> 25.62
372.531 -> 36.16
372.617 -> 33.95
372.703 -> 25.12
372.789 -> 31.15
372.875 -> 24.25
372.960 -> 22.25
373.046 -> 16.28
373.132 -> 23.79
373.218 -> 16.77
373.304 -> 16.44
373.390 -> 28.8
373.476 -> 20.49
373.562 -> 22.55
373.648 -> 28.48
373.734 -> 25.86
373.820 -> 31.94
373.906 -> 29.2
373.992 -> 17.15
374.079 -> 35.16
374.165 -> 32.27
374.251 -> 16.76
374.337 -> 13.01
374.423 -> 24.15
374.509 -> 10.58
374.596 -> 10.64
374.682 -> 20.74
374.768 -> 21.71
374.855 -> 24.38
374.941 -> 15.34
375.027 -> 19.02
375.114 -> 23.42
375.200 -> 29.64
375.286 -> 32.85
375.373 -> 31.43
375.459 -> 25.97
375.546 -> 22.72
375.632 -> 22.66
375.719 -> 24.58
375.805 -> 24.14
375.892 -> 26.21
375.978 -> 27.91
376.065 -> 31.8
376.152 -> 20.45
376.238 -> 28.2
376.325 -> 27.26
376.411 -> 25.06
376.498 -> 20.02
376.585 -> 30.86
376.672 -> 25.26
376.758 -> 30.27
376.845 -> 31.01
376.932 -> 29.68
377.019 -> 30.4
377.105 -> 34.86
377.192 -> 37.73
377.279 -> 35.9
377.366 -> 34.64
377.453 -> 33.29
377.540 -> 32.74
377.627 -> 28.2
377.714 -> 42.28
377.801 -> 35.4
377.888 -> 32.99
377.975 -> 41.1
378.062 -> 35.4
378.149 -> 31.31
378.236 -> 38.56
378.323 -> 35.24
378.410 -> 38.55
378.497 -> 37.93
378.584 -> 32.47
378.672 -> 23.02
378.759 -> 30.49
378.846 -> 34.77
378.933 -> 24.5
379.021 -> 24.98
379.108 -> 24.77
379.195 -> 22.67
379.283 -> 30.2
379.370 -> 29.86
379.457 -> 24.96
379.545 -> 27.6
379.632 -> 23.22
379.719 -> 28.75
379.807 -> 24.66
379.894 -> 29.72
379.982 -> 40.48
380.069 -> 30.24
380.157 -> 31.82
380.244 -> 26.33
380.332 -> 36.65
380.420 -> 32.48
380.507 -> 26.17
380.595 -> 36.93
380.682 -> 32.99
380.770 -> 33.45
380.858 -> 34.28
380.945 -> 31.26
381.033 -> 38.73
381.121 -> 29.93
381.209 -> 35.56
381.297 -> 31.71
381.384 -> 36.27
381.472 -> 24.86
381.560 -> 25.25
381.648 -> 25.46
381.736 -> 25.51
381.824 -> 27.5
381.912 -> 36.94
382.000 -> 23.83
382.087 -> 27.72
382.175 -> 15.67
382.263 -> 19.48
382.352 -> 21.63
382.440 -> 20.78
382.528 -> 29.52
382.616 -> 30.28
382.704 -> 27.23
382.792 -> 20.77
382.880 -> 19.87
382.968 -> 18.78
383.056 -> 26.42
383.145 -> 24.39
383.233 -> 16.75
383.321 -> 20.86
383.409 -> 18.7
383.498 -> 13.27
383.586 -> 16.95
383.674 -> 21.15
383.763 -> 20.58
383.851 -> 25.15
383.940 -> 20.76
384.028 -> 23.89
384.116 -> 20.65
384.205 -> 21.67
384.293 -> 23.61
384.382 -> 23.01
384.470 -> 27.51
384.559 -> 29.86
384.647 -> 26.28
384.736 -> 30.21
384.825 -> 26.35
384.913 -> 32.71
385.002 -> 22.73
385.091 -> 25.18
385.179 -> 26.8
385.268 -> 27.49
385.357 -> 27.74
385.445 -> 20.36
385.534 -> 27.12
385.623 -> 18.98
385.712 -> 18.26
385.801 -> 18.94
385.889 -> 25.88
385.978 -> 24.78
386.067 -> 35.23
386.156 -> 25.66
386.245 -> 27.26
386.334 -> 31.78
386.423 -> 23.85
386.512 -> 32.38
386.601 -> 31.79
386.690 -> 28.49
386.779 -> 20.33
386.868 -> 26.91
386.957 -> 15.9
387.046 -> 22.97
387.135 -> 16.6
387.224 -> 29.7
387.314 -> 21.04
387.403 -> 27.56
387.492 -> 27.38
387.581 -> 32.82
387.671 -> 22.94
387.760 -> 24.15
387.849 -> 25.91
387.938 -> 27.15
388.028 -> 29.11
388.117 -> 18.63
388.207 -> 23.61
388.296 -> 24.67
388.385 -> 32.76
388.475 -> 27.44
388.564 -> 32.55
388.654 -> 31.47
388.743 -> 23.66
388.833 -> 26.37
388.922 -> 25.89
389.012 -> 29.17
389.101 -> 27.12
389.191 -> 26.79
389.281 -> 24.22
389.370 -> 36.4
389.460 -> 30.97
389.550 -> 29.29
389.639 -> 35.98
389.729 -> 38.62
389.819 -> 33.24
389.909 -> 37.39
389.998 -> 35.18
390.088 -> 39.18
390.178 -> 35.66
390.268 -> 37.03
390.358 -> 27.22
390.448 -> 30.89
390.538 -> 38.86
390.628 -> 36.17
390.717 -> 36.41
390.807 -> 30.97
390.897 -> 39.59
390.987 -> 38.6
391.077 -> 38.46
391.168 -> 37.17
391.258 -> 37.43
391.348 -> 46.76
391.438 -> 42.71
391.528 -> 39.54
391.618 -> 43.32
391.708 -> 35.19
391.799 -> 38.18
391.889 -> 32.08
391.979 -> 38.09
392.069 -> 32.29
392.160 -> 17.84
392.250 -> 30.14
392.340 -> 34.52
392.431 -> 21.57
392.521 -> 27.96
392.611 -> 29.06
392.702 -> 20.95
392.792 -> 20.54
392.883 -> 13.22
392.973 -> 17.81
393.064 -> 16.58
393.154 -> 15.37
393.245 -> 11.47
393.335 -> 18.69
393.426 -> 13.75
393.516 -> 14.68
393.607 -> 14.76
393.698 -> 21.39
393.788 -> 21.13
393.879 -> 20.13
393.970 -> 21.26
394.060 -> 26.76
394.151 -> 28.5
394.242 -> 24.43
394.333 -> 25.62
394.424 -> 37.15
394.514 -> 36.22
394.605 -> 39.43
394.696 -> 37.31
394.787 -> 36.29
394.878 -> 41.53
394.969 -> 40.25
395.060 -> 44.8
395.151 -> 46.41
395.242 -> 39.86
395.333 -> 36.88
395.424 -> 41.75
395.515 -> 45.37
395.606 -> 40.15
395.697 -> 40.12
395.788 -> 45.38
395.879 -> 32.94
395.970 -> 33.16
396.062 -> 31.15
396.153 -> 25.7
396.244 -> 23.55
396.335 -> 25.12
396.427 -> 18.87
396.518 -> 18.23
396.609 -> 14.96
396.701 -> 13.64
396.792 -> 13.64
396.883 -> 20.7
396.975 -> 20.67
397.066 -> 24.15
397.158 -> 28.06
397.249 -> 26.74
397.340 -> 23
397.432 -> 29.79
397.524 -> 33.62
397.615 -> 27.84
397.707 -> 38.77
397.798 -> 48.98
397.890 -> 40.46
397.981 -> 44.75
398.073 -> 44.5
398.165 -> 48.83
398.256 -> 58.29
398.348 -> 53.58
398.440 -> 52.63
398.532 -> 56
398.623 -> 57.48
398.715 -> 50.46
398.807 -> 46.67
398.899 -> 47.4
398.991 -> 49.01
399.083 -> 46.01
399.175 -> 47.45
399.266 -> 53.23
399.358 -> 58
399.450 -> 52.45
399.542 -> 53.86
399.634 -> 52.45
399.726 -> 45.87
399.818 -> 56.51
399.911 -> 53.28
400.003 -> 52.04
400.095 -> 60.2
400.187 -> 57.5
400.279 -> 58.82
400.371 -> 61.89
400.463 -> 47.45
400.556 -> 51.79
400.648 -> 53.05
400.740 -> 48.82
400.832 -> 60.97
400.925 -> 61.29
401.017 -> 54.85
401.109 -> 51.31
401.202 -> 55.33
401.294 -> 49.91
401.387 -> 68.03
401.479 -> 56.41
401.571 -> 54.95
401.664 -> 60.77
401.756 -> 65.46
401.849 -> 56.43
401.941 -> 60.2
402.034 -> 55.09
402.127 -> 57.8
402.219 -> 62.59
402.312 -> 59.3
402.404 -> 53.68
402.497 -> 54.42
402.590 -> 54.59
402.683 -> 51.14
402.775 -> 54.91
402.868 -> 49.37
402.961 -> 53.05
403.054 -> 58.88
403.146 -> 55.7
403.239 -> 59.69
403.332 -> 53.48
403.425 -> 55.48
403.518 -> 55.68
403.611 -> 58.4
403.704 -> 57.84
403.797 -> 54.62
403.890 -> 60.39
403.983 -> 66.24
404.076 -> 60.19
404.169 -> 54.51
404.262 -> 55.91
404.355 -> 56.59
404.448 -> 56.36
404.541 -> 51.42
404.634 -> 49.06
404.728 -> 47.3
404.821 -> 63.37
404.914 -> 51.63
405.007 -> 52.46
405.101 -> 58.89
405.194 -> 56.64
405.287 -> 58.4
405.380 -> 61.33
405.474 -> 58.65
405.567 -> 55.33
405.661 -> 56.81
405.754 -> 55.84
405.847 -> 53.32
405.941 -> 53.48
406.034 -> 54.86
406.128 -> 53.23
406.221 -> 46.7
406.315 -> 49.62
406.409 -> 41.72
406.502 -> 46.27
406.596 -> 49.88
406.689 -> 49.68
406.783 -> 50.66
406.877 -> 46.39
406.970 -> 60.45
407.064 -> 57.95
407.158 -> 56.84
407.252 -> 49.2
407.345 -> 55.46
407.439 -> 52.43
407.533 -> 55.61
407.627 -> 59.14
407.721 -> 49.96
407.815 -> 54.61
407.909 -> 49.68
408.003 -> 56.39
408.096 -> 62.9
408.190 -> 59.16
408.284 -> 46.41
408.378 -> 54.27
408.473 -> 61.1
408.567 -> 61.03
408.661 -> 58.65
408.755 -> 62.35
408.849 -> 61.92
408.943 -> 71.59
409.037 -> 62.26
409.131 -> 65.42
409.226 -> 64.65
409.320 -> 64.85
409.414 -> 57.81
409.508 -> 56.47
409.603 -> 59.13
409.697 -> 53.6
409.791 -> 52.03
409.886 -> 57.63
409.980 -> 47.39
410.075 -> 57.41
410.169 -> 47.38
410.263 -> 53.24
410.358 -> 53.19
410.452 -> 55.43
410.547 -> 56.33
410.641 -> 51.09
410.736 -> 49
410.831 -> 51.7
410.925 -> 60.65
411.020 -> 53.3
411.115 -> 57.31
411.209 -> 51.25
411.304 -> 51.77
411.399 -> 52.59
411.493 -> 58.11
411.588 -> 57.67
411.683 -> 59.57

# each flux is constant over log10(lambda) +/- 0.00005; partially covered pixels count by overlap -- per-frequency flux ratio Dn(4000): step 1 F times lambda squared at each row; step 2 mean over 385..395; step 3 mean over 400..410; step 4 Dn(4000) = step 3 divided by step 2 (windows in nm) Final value 2.12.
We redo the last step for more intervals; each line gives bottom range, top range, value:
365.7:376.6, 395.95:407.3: 1.99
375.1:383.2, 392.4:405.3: 1.65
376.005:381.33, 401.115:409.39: 2.06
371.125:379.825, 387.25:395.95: 1.18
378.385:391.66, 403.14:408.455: 2.14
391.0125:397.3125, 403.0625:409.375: 2.04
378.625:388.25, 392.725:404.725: 1.80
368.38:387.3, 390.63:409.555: 1.84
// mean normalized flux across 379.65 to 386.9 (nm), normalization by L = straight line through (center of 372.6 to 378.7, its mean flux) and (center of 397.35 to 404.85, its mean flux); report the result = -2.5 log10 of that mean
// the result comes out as 0.30 mag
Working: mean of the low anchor 27.3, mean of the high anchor 53.3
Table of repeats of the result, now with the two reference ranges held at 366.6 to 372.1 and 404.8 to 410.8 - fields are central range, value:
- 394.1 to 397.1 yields 0.45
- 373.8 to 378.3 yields 0.30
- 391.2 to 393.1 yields 0.45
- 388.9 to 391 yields 0.32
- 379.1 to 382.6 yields 0.33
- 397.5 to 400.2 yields 0.01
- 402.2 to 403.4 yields -0.06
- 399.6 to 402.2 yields -0.10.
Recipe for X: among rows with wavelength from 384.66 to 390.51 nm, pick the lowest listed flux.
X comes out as 15.9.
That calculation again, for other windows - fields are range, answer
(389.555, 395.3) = 11.47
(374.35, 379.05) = 10.58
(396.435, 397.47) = 13.64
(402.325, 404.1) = 49.37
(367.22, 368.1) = 27.66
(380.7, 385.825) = 13.27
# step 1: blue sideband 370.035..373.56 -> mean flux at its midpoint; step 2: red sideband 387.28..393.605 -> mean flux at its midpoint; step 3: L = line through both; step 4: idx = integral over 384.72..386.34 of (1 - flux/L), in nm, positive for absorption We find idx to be 0.20 nm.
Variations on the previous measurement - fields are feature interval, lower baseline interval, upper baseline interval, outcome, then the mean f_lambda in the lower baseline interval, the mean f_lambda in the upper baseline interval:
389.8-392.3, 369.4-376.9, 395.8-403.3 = 0.28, 27.8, 46.6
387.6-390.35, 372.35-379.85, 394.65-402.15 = 0.55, 27.4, 44.4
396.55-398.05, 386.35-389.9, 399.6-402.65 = 0.62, 27.5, 56.1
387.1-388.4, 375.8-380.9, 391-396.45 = 0.22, 30.8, 30.6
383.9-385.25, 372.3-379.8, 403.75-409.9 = 0.38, 27.4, 55.9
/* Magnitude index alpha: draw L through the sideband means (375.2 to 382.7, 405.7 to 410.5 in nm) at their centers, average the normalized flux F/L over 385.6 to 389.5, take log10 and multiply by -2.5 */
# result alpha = 0.38 mag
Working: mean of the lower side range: 29.8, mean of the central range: 26.3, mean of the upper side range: 55.2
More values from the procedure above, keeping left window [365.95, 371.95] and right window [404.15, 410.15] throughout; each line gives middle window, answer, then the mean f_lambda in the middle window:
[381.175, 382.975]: 0.48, 26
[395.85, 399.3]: 0.35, 36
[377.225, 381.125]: 0.22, 31.8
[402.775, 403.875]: -0.05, 55.7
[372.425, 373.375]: 0.38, 24.8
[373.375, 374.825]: 0.49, 22.8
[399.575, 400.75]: -0.05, 54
